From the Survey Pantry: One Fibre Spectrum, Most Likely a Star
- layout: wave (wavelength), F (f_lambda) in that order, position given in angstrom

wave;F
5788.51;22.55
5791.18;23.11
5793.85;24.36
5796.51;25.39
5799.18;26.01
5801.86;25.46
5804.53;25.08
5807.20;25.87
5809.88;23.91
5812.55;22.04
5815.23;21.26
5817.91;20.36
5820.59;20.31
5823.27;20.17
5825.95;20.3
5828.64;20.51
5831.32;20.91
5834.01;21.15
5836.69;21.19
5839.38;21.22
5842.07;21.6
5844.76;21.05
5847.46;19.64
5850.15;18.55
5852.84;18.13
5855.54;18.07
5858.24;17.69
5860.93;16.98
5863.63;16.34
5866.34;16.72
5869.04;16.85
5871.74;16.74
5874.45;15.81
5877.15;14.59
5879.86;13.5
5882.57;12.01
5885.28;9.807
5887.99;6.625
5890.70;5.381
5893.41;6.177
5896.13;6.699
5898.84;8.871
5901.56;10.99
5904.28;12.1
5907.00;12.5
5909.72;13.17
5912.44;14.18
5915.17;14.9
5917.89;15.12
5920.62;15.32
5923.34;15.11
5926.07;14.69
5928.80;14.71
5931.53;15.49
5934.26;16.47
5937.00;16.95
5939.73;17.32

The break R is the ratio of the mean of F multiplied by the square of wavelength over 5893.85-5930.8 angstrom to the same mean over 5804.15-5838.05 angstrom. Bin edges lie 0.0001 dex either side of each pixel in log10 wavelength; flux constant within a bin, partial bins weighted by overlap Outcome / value 0.6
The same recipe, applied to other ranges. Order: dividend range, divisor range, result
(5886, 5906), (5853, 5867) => 0.48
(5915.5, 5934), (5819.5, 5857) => 0.77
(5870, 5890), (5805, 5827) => 0.59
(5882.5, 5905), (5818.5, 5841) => 0.42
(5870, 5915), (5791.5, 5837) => 0.51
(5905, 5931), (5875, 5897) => 1.51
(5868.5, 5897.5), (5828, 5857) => 0.56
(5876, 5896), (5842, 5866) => 0.52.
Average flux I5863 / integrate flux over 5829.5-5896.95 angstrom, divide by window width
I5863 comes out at 15.8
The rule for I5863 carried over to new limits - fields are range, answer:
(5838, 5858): 19.6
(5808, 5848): 21.1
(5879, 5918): 10.6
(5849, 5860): 18.1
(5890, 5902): 7.49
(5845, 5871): 17.8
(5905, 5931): 14.4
